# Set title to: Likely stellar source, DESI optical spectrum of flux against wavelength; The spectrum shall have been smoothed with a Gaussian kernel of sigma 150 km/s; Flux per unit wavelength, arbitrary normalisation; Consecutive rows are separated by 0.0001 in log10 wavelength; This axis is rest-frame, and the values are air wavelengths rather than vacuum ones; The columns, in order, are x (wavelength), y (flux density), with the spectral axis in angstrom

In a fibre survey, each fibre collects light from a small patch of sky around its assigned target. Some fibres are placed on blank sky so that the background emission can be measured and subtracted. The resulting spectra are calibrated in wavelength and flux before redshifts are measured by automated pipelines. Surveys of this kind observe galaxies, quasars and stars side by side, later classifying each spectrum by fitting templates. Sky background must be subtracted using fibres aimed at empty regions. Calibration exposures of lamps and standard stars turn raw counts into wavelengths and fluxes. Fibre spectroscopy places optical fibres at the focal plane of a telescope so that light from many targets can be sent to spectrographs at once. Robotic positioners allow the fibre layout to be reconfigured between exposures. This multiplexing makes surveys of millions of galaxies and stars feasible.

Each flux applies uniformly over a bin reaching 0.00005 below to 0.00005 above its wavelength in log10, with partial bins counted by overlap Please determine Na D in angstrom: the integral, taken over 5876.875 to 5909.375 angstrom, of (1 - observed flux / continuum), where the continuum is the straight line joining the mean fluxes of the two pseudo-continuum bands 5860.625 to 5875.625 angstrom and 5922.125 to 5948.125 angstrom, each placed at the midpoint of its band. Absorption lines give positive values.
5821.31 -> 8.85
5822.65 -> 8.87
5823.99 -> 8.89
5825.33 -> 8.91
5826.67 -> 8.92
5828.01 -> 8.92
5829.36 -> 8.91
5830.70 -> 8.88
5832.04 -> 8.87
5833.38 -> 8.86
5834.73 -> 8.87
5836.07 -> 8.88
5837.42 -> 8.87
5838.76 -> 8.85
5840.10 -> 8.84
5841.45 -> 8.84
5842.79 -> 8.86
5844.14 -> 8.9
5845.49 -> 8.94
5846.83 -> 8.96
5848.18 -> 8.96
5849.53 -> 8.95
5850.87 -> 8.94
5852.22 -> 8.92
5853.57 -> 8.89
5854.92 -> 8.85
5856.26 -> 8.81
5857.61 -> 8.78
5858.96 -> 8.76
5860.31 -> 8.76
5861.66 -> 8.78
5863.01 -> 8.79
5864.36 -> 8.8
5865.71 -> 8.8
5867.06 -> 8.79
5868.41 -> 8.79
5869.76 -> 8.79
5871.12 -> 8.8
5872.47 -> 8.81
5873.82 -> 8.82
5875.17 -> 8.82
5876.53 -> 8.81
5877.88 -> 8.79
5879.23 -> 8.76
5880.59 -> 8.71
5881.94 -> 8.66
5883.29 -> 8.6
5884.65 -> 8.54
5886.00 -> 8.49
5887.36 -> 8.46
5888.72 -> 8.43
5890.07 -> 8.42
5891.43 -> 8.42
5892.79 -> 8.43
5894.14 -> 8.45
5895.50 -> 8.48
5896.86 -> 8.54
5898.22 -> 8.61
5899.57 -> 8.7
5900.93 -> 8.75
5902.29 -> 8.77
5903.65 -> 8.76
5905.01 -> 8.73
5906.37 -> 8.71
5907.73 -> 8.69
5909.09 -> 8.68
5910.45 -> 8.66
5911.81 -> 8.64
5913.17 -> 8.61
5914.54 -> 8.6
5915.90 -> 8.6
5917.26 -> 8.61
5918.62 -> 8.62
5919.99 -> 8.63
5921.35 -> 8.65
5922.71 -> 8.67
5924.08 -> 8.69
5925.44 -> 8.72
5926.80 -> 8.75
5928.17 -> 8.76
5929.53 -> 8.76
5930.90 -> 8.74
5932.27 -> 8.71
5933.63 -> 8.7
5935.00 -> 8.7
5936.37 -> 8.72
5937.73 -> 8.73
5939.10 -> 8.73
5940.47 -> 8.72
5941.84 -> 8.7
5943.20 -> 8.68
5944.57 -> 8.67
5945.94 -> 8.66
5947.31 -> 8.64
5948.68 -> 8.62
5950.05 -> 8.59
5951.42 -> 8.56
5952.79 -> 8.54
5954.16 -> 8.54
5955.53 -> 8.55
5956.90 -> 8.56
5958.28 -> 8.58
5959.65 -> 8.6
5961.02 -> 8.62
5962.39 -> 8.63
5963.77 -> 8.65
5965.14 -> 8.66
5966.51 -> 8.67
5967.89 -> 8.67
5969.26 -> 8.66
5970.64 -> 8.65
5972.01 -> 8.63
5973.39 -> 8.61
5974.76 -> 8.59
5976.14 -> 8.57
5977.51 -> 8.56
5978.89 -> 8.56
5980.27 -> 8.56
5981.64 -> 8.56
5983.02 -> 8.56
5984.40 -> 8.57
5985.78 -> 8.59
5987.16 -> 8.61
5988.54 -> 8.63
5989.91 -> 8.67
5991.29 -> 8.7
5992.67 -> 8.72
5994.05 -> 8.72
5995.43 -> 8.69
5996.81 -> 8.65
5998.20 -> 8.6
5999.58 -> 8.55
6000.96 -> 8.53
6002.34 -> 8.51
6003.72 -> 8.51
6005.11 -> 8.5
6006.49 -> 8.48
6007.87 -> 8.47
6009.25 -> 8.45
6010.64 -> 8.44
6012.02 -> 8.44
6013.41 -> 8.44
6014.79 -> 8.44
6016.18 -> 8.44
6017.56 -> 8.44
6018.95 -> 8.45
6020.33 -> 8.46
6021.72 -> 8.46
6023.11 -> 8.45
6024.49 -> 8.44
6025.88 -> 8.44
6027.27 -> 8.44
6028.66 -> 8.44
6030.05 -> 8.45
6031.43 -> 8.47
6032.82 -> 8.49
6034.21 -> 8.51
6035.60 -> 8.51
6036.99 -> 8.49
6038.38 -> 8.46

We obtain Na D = 0.6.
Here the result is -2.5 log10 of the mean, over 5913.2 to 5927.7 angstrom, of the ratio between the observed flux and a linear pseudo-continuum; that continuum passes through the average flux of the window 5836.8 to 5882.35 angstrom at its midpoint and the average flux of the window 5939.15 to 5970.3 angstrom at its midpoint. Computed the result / 0.01 mag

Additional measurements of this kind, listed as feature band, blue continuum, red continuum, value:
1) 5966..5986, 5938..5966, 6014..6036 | 0.00 mag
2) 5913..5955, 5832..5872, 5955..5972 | 0.00 mag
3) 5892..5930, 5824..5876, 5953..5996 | 0.01 mag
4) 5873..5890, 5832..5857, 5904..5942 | 0.02 mag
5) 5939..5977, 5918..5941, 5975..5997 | 0.00 mag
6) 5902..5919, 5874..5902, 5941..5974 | -0.01 mag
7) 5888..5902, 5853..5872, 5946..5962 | 0.02 mag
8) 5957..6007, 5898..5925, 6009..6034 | -0.01 mag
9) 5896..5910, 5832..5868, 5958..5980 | 0.01 mag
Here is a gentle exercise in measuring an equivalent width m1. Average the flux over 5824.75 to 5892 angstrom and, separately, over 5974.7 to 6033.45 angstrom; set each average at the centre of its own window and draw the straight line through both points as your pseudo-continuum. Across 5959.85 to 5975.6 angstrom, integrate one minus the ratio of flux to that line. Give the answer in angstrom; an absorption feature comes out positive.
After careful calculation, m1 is -0.1 angstrom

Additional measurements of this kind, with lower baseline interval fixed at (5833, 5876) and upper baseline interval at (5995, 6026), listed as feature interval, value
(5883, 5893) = 0.3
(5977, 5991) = -0.1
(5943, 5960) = 0.1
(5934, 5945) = -0.1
